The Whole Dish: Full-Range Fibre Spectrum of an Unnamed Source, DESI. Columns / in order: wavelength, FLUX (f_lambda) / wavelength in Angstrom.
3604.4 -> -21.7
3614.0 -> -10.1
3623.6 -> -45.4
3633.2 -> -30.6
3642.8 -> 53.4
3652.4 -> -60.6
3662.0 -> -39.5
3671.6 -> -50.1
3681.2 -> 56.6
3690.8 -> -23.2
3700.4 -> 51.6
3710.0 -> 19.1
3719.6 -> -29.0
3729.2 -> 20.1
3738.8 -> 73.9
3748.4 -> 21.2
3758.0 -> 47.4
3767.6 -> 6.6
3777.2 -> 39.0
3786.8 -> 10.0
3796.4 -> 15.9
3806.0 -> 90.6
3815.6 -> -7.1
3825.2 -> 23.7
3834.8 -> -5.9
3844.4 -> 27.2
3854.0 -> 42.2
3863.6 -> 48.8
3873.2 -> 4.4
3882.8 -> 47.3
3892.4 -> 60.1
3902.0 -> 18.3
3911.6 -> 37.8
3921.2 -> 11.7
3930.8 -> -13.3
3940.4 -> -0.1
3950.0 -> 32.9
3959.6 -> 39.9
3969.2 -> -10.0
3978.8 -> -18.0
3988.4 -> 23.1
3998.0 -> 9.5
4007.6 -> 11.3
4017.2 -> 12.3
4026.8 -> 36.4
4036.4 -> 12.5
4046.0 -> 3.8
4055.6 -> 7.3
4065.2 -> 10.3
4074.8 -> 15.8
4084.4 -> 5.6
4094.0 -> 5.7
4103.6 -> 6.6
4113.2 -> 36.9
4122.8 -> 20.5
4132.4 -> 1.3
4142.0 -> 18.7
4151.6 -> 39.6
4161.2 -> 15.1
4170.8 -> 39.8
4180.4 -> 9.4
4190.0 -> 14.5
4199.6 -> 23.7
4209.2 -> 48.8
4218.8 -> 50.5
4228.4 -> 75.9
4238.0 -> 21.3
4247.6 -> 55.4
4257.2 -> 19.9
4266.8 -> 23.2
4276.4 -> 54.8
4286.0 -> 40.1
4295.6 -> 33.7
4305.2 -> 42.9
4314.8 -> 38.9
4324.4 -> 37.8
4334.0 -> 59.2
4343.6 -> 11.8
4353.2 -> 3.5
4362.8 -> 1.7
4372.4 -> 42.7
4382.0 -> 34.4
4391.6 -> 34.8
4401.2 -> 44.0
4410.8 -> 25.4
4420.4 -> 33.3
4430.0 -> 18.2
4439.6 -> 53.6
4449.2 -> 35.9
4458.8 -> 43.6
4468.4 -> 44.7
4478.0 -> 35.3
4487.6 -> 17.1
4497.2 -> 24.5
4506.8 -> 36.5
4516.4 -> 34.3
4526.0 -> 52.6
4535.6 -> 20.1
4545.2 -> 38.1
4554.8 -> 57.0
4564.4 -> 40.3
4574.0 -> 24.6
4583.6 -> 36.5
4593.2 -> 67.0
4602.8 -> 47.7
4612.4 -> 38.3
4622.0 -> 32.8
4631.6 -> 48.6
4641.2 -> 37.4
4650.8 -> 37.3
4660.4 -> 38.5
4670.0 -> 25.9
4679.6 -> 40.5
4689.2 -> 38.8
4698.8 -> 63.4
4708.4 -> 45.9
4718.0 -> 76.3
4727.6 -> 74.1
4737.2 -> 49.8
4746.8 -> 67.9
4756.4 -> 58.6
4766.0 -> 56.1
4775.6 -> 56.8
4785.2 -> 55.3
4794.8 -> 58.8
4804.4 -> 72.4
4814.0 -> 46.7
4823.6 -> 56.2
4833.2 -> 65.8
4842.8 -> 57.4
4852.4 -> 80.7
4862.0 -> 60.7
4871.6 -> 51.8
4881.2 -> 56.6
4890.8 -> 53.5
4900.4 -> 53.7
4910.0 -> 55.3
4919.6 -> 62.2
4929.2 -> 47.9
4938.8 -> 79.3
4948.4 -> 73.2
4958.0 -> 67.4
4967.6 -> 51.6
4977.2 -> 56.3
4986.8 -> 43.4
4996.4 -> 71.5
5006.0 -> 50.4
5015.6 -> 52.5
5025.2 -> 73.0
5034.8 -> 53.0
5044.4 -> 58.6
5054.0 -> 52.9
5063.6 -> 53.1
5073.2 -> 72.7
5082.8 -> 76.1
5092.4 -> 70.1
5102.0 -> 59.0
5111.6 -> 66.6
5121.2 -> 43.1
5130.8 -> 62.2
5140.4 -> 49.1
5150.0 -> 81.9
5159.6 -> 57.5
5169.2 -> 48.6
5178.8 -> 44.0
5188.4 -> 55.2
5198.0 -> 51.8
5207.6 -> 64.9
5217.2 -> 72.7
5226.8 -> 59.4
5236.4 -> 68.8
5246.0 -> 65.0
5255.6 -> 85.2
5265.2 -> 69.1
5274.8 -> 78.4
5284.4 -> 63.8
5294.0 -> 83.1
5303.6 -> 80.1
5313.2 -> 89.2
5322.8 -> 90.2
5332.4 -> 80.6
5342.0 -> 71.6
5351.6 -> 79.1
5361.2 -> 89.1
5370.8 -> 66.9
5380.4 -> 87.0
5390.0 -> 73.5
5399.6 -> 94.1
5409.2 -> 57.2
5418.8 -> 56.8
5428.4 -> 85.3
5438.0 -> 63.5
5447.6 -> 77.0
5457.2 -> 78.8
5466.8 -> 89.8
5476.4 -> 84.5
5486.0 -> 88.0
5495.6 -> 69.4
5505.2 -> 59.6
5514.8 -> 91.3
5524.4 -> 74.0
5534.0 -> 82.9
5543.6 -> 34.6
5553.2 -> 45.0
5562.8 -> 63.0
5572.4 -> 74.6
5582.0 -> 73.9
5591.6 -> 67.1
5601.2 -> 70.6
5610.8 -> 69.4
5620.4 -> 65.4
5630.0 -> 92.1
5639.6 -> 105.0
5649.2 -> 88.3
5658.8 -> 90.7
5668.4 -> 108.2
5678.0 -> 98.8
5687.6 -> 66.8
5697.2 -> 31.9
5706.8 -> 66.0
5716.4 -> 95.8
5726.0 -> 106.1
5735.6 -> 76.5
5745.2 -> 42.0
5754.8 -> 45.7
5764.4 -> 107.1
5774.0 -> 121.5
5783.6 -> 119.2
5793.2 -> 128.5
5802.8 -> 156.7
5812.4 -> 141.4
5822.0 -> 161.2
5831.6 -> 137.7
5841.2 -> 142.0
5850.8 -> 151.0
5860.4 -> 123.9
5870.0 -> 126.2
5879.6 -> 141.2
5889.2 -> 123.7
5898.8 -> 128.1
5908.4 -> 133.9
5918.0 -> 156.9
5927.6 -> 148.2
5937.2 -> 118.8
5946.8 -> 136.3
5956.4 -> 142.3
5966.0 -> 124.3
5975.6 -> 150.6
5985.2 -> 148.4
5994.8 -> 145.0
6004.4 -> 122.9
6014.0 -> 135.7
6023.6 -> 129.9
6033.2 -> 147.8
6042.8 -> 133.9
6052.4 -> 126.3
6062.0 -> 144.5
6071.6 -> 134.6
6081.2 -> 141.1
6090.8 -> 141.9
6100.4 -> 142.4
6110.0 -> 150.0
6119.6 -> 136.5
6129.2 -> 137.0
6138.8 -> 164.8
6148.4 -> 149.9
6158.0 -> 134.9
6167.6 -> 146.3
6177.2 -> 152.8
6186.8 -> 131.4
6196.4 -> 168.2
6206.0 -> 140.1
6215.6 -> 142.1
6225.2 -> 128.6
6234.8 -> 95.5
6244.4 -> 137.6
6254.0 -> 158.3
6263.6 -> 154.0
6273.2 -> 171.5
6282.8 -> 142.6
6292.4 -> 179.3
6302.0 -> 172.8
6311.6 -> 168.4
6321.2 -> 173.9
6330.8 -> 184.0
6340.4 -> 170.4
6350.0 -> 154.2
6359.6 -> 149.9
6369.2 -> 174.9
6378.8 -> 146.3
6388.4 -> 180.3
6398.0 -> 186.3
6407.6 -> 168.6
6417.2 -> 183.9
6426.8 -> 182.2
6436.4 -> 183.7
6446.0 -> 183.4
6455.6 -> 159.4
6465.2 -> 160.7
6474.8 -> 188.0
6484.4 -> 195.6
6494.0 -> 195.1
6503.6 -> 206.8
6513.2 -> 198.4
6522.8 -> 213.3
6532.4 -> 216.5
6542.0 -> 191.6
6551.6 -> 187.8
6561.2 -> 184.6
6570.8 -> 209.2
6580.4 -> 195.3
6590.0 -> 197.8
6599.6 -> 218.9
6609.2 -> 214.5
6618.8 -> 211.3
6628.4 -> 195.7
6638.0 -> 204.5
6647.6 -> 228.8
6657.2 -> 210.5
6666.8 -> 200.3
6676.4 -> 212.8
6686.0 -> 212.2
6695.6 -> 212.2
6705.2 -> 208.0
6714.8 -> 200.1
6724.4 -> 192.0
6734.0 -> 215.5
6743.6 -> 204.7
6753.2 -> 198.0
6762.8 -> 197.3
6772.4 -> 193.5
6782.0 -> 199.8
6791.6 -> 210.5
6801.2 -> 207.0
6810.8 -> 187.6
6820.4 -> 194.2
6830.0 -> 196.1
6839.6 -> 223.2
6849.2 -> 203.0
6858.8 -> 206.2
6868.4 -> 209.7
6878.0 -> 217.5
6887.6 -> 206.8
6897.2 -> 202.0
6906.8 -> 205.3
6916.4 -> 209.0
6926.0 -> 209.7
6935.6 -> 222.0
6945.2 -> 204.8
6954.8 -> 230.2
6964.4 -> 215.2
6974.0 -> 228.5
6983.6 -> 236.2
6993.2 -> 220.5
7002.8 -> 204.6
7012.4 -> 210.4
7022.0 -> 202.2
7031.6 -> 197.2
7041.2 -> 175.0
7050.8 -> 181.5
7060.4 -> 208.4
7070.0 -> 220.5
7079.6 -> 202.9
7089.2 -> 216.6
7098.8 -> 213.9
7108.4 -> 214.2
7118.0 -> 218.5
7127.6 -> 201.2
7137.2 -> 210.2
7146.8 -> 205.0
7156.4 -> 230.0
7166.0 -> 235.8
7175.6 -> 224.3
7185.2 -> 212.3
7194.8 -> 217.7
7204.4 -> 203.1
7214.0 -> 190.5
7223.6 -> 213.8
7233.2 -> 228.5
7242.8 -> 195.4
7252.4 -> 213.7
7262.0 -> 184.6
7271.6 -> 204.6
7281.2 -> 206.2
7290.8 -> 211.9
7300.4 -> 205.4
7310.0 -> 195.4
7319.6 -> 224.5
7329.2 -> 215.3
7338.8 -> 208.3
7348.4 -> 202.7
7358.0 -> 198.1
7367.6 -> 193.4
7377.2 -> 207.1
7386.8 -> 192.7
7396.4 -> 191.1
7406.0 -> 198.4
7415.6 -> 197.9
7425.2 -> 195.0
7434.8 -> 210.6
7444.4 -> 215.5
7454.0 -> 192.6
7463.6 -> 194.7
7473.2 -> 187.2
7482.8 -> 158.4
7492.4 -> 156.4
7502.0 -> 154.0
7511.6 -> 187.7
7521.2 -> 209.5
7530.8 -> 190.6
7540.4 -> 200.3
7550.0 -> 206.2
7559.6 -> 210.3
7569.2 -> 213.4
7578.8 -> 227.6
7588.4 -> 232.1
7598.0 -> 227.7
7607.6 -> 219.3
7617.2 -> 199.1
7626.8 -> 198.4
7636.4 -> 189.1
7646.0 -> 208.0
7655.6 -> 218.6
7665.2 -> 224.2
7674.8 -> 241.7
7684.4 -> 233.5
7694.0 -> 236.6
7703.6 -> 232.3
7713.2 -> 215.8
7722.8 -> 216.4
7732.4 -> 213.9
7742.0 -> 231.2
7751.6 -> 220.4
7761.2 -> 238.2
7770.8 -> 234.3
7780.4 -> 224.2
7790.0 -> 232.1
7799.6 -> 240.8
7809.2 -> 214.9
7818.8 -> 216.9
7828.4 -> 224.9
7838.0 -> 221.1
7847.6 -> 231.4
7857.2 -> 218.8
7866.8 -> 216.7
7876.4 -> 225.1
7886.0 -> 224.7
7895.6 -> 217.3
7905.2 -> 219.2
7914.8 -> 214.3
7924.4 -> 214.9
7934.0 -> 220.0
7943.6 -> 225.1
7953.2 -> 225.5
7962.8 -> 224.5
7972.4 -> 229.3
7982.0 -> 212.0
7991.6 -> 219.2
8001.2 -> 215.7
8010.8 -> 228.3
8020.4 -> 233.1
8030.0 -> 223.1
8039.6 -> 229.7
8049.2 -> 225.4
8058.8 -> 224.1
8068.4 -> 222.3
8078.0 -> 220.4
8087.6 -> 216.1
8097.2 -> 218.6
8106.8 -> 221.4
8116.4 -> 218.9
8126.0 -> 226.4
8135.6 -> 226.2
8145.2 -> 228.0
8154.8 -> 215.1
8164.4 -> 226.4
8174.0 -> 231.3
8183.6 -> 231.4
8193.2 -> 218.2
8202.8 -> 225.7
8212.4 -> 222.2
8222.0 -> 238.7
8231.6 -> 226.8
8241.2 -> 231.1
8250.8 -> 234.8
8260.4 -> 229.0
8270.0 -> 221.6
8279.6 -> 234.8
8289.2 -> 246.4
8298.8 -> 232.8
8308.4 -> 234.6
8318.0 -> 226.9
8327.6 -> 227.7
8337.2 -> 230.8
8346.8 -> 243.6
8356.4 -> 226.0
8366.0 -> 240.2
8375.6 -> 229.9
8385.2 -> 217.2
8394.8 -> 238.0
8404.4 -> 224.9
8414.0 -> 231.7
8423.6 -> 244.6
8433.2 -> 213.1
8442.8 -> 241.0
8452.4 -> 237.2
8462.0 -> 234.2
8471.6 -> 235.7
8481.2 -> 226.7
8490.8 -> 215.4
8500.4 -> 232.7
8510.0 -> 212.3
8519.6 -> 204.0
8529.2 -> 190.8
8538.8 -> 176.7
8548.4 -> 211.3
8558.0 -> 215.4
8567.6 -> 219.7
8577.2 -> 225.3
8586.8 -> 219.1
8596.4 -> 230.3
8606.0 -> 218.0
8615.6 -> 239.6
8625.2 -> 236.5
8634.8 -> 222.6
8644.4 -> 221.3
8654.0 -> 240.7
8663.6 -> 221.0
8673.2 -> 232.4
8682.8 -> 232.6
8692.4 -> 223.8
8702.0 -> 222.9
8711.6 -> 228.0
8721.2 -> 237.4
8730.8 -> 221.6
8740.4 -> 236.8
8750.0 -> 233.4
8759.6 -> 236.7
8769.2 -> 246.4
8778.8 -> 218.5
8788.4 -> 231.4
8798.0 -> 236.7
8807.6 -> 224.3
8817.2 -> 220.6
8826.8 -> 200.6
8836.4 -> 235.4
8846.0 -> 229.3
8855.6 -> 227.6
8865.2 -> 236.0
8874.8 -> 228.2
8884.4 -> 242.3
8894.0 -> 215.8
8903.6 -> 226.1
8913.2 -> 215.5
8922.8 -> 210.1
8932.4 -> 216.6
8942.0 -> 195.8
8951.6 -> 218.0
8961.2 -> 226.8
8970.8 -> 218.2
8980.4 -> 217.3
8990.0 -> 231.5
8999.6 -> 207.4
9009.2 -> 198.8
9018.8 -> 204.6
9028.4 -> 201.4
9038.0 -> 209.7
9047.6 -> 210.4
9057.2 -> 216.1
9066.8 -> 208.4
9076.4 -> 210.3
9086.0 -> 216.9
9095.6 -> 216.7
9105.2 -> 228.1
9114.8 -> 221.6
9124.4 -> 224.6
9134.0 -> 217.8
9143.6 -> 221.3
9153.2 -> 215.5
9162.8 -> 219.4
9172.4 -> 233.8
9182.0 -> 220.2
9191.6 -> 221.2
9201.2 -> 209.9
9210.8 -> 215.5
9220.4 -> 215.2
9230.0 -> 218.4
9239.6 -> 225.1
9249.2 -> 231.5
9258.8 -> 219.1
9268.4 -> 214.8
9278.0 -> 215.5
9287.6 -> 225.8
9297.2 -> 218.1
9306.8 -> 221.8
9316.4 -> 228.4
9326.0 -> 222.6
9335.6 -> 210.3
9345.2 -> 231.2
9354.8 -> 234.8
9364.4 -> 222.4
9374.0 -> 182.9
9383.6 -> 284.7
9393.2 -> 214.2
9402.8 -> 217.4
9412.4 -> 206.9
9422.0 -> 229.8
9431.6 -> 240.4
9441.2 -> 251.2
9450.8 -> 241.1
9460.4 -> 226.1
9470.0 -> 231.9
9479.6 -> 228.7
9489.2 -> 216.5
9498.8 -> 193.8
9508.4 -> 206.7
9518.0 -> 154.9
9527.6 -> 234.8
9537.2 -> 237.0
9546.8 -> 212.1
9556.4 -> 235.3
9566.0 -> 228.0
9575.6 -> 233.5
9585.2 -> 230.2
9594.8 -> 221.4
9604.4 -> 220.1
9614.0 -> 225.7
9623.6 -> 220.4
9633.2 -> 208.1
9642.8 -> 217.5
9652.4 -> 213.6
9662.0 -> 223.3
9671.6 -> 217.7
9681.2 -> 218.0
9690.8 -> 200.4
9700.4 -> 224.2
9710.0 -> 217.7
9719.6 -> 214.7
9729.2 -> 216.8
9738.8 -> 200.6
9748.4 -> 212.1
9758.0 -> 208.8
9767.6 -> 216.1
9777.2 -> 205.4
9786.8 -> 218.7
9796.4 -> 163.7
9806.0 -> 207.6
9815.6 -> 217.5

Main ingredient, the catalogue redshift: 0.45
